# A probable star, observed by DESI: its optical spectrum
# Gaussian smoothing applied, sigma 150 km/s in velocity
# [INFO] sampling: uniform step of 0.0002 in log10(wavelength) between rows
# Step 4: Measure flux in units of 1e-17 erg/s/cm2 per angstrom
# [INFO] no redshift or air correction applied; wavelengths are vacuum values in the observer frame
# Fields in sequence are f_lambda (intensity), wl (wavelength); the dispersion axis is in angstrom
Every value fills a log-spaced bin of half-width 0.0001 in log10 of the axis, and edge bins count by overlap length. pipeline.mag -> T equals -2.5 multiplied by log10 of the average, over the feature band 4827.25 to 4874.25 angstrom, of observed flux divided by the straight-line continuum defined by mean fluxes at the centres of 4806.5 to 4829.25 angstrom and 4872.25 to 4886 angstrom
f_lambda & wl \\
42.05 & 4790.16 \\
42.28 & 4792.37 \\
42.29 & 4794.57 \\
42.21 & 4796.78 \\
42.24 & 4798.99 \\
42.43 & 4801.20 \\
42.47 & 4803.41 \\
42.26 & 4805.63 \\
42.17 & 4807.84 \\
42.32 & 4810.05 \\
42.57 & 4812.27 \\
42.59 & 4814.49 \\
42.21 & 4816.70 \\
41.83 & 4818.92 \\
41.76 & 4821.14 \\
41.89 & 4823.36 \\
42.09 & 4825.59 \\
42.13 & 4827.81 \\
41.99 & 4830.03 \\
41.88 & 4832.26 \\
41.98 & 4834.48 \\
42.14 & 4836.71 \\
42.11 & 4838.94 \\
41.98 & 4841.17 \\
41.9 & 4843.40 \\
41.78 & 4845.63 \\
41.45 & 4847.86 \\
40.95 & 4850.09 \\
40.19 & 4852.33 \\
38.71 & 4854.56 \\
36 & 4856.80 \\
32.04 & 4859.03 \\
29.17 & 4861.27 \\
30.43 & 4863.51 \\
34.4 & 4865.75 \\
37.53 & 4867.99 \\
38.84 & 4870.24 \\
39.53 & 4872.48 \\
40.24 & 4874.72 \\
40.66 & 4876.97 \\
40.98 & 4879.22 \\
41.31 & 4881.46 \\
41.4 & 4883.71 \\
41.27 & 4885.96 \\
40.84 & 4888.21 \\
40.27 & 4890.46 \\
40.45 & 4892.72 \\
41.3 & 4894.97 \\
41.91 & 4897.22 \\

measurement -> 0.07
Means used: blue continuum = 42.2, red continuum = 40.8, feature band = 38.9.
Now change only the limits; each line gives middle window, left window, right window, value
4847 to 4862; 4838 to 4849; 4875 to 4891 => 0.13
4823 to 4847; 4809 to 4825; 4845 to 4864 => -0.06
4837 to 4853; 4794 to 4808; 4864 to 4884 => -0.03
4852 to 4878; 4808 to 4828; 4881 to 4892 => 0.14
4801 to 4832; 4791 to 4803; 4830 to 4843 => 0.00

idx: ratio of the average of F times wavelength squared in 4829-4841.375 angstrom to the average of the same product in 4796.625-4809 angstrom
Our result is 1.01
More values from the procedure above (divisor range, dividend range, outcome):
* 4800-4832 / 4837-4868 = 0.91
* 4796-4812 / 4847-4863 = 0.88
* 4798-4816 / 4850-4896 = 0.93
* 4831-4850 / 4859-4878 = 0.87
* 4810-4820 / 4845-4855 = 0.98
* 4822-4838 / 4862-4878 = 0.90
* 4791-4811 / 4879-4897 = 1.01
